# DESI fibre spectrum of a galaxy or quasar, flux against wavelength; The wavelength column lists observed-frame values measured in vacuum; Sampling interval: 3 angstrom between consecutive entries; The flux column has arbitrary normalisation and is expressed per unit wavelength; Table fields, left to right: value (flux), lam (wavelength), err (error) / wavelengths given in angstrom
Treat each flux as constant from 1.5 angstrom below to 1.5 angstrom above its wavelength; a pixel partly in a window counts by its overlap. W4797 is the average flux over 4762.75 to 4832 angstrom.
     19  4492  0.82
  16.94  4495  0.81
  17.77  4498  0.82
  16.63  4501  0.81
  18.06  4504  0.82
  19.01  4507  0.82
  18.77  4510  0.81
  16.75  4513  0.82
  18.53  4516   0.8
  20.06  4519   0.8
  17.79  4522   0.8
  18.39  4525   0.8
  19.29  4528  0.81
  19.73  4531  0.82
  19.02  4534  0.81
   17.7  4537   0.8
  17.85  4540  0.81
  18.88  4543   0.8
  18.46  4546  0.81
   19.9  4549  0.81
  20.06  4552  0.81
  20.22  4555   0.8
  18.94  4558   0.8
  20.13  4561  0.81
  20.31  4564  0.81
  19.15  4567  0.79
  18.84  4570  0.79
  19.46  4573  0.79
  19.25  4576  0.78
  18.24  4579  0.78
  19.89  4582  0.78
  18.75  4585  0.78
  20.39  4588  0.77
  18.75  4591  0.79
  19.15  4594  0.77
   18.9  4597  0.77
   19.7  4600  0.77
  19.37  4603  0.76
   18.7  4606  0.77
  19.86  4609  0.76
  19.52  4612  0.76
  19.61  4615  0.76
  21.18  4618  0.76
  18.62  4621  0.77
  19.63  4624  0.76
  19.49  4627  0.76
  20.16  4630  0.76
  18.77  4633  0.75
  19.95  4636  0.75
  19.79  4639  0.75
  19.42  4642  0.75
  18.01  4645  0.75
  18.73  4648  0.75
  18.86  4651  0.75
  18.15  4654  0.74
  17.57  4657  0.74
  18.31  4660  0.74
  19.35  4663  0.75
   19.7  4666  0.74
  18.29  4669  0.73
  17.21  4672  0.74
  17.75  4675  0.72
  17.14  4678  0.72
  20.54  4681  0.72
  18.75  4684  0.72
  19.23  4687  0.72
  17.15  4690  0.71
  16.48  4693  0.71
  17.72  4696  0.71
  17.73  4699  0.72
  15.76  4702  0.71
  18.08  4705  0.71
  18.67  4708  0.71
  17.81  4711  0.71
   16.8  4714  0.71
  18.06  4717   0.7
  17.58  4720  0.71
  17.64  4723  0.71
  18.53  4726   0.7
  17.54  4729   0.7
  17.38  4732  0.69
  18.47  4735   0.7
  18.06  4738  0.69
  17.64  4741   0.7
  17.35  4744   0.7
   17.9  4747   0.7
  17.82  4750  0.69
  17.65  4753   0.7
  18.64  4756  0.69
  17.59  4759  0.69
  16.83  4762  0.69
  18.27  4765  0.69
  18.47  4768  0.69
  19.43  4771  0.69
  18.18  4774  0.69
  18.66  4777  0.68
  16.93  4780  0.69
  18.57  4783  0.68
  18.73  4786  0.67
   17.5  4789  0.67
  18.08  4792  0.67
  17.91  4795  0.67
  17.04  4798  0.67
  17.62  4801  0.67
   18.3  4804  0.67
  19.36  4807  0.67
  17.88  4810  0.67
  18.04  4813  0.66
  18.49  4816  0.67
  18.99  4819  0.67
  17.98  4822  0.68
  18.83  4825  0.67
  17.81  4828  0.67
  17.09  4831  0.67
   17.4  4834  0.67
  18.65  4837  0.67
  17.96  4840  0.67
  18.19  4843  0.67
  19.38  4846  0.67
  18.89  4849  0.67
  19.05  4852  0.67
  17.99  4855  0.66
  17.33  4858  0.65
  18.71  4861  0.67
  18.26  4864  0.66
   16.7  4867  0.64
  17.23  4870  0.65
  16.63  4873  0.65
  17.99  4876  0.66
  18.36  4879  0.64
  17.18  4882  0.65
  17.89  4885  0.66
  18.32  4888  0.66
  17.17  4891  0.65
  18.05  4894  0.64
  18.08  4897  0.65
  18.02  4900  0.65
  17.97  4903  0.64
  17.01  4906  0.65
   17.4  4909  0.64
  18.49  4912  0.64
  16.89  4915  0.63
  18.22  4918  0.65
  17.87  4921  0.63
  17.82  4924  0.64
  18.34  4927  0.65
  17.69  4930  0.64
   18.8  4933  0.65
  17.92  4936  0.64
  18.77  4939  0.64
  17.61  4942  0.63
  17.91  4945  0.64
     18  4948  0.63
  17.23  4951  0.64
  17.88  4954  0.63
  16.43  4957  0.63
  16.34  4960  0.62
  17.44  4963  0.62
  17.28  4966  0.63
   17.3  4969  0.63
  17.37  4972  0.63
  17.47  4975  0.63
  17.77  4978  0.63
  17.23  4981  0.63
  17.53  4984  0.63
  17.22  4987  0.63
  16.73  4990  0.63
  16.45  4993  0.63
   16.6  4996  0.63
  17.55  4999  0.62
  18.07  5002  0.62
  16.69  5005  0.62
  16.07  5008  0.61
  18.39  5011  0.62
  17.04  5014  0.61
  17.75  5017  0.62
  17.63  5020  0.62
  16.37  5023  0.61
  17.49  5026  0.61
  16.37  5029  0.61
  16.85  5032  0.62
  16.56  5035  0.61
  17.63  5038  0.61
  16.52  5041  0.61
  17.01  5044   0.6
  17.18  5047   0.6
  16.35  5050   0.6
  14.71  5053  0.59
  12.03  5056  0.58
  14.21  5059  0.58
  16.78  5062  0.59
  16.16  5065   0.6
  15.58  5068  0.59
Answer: 18.2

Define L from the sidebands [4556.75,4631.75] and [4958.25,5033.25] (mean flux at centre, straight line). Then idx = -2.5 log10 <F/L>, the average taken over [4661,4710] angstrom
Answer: 0.05 mag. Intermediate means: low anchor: 19.4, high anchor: 17.2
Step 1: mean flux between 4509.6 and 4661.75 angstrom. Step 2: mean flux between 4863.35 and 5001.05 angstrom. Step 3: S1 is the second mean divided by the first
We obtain 0.9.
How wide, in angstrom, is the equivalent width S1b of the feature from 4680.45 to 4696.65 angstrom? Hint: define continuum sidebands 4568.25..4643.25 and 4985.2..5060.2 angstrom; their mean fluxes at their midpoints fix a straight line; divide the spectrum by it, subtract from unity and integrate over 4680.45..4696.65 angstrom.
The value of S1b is 0.6 angstrom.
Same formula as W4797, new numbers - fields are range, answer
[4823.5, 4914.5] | 17.9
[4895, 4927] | 17.8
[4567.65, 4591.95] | 19.2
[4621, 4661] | 19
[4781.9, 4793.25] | 18.2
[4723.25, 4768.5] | 17.9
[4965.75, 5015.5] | 17.2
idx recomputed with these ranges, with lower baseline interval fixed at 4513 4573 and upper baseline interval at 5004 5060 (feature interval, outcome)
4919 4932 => -0.058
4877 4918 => -0.036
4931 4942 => -0.083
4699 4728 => 0.031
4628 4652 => -0.038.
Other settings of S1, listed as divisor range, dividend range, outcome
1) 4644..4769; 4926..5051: 0.96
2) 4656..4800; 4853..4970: 0.99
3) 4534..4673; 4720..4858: 0.94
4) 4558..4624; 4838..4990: 0.92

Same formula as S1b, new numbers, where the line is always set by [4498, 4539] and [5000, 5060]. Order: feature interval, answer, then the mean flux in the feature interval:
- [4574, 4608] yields -2.0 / 19.2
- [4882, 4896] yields -0.6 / 17.8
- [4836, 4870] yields -2.0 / 18.2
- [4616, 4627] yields -1.0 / 19.8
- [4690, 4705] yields 0.6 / 17.1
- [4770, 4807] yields -1.4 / 18.1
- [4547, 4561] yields -1.1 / 19.8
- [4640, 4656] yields -0.6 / 18.6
